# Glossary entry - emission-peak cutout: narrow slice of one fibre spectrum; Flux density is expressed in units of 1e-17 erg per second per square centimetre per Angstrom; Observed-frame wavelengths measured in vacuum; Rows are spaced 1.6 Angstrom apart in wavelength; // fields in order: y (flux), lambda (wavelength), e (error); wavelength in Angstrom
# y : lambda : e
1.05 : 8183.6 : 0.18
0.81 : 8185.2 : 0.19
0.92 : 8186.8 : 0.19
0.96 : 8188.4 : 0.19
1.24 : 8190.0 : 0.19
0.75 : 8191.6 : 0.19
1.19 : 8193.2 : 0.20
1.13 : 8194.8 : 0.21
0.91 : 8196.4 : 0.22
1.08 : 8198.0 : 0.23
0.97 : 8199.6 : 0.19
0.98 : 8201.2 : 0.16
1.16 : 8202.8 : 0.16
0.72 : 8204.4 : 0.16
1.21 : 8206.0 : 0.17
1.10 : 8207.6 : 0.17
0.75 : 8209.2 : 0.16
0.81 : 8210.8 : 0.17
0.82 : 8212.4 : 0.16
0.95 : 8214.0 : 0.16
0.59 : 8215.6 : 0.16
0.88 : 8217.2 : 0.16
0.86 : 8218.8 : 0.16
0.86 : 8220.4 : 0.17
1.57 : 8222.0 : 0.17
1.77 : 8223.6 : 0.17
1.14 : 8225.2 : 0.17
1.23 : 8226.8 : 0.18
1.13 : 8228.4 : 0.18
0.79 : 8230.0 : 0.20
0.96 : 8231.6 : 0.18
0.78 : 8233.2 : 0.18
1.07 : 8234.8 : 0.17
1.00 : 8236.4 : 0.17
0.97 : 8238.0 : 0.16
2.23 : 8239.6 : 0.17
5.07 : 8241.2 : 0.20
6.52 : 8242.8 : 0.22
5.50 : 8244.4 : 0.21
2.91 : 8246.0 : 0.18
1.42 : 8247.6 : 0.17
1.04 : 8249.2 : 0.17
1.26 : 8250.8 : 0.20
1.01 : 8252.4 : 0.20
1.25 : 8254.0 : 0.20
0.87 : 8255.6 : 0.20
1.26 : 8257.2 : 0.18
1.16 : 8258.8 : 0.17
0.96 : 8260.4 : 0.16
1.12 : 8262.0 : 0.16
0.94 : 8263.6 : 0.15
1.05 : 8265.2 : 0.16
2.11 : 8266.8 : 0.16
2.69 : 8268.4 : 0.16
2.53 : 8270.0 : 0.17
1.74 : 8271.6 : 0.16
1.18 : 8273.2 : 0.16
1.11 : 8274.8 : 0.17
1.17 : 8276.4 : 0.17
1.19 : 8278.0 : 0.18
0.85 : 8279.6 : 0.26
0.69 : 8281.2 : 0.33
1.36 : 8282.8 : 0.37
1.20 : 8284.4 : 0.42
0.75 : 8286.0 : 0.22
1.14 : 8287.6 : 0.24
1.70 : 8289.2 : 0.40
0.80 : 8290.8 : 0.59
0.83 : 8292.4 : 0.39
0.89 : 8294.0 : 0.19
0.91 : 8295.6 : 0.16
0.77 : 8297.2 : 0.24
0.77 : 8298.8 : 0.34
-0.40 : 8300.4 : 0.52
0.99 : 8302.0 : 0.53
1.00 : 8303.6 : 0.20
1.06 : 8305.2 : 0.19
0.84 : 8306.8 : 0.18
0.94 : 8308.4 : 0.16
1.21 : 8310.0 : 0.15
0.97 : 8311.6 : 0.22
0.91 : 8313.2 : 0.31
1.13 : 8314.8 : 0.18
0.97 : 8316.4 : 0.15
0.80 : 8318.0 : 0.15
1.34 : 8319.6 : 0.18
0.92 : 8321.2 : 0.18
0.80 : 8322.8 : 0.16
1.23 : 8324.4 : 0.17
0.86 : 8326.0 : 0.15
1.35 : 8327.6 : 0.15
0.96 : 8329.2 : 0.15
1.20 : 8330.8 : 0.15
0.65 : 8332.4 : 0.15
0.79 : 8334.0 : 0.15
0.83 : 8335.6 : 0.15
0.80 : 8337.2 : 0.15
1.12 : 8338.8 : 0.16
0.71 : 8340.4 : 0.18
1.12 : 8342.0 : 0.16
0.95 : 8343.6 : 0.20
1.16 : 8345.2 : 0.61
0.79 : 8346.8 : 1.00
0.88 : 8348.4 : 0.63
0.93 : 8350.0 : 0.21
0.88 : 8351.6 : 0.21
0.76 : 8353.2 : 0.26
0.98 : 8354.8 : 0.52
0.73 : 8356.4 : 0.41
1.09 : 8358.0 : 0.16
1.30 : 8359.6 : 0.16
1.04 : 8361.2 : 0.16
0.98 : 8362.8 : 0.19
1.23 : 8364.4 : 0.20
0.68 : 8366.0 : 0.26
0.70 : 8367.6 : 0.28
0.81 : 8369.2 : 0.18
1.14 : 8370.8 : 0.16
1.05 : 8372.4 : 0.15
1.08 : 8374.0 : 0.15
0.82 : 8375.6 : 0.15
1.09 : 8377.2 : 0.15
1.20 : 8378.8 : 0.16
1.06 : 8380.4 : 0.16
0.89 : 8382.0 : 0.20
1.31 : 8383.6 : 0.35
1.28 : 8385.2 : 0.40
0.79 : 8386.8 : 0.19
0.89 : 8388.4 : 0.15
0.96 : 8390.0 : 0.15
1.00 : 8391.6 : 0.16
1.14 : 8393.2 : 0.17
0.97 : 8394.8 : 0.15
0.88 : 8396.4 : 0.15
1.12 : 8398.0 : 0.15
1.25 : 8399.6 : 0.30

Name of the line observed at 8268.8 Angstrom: [N II] 6583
